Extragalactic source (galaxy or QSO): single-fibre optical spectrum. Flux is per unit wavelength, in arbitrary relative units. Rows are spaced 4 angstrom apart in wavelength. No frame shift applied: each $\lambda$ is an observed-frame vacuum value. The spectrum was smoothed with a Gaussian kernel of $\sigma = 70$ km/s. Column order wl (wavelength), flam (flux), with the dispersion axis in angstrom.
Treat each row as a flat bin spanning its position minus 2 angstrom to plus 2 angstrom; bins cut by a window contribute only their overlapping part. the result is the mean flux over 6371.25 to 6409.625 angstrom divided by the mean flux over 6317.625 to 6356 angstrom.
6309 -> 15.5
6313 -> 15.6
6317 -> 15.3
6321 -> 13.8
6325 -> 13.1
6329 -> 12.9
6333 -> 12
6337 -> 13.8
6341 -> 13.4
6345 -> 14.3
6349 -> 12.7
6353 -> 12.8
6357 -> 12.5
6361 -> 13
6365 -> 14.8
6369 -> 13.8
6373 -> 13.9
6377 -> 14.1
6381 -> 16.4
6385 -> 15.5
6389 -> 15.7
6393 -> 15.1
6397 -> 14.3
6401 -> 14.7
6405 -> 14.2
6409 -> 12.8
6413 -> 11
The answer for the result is 1.11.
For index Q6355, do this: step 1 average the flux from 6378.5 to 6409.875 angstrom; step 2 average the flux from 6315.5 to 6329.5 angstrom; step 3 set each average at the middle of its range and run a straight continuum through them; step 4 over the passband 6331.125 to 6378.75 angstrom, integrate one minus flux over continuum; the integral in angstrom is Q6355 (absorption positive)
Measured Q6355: 2.9 angstrom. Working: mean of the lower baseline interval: 13.8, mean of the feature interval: 13.4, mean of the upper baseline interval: 14.9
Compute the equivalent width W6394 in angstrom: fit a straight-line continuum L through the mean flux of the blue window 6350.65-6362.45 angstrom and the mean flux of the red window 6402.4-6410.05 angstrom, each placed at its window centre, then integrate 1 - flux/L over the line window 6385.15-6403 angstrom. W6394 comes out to -2.1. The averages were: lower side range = 12.8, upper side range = 13.7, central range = 15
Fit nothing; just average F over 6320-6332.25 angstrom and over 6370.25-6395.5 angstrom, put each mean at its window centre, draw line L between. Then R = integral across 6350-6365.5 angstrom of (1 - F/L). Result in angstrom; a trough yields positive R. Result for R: 1.2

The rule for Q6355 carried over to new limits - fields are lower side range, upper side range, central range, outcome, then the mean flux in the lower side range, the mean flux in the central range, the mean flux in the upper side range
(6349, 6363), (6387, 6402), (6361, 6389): -1.7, 12.8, 14.7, 15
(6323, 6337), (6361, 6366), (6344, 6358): 0.6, 12.8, 13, 14.1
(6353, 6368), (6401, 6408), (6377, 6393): -2.0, 13.4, 15.5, 14.1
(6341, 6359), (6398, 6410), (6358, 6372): -0.4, 13.1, 13.8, 14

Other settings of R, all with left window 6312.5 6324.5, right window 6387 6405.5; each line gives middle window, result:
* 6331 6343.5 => 1.3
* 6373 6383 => -0.1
